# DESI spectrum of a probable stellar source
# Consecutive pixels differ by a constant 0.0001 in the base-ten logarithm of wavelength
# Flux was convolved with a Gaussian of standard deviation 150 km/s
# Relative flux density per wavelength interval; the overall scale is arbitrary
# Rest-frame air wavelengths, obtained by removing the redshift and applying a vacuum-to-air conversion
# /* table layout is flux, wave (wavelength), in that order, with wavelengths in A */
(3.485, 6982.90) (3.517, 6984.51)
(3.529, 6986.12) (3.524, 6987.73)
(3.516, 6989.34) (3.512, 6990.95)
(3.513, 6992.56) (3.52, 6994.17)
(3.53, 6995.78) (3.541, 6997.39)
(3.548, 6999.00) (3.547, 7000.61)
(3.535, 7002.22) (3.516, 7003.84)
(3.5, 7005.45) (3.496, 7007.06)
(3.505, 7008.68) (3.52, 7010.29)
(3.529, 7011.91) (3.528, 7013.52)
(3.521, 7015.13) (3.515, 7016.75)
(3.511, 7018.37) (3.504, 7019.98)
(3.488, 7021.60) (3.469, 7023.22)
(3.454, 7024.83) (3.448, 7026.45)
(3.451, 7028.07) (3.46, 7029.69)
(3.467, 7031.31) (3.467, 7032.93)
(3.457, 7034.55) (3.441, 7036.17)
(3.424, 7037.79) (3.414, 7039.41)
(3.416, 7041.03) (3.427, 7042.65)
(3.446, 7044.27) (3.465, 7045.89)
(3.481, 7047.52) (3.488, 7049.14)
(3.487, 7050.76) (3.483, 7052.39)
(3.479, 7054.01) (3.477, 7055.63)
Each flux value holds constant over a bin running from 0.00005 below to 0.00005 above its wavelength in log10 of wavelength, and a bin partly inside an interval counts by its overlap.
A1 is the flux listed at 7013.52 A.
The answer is 3.528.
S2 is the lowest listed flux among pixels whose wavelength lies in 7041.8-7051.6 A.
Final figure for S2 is 3.427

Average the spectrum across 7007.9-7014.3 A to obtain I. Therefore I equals 3.52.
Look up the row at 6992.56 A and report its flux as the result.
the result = 3.513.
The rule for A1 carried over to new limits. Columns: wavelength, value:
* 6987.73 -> 3.524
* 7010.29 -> 3.52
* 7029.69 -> 3.46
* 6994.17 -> 3.52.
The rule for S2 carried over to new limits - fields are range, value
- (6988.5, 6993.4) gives 3.512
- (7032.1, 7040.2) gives 3.414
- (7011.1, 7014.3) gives 3.528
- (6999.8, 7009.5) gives 3.496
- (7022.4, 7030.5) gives 3.448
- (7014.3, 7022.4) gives 3.488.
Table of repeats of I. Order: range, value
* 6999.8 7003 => 3.55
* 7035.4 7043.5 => 3.43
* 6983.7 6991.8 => 3.52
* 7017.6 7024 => 3.49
